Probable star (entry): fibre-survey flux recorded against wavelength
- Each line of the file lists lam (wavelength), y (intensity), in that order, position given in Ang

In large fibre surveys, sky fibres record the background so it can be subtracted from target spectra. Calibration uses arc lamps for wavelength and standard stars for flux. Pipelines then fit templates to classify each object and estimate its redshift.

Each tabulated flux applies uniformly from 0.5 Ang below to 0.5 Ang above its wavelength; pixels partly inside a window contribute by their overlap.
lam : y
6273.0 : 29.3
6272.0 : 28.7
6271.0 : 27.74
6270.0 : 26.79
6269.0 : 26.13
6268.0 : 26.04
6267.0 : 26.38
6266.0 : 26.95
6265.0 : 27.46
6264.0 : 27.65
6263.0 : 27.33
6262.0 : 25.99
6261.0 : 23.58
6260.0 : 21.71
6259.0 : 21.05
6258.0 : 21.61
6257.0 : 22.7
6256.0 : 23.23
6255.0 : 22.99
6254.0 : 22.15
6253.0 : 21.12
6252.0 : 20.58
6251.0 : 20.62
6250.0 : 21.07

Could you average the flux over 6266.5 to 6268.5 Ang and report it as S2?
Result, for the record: 26.2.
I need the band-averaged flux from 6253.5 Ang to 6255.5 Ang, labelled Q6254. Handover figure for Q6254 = 22.6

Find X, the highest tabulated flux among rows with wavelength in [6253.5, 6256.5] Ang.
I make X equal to 23.23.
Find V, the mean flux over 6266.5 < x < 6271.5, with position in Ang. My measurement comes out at 26.6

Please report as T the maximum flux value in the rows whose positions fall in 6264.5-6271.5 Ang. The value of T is 27.74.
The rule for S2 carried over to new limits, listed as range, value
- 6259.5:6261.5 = 22.6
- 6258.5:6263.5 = 23.9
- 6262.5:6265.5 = 27.5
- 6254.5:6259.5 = 22.3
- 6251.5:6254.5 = 21.3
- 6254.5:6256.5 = 23.1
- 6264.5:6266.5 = 27.2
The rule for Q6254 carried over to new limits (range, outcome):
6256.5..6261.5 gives 22.1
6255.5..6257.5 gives 23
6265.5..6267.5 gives 26.7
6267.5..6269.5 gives 26.1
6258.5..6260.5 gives 21.4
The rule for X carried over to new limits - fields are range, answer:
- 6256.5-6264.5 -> 27.65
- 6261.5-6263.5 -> 27.33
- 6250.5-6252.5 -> 20.62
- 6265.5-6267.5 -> 26.95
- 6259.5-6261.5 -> 23.58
